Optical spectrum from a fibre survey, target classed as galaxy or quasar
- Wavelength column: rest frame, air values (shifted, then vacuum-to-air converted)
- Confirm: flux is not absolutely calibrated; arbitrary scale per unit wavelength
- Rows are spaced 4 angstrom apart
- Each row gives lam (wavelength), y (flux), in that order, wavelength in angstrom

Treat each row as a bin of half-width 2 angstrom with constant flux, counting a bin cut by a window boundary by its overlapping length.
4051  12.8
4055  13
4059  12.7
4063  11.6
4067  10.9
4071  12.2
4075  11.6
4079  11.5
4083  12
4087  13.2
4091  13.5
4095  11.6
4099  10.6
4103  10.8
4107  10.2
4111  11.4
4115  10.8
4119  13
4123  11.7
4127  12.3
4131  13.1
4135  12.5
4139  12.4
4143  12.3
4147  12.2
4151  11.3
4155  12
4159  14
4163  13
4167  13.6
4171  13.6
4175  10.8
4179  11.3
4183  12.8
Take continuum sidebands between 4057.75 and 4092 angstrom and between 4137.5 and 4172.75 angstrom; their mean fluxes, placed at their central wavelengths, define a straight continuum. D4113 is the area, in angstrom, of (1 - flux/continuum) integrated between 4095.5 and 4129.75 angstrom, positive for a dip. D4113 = 2.7 angstrom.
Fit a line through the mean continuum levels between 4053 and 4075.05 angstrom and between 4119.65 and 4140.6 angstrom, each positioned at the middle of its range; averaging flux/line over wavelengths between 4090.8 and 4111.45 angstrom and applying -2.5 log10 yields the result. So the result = 0.10 mag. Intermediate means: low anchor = 12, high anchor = 12.4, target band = 11.2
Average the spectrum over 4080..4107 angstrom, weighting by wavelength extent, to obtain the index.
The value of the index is 11.8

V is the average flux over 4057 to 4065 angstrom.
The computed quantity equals 12.1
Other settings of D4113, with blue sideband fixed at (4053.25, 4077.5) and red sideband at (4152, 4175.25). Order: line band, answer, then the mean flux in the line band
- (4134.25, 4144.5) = 0.2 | 12.4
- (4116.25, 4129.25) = 0.3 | 12.3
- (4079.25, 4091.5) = -0.5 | 12.6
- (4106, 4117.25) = 1.4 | 10.9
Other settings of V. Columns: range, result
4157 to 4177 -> 13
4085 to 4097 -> 12.8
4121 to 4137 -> 12.4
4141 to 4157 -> 11.9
